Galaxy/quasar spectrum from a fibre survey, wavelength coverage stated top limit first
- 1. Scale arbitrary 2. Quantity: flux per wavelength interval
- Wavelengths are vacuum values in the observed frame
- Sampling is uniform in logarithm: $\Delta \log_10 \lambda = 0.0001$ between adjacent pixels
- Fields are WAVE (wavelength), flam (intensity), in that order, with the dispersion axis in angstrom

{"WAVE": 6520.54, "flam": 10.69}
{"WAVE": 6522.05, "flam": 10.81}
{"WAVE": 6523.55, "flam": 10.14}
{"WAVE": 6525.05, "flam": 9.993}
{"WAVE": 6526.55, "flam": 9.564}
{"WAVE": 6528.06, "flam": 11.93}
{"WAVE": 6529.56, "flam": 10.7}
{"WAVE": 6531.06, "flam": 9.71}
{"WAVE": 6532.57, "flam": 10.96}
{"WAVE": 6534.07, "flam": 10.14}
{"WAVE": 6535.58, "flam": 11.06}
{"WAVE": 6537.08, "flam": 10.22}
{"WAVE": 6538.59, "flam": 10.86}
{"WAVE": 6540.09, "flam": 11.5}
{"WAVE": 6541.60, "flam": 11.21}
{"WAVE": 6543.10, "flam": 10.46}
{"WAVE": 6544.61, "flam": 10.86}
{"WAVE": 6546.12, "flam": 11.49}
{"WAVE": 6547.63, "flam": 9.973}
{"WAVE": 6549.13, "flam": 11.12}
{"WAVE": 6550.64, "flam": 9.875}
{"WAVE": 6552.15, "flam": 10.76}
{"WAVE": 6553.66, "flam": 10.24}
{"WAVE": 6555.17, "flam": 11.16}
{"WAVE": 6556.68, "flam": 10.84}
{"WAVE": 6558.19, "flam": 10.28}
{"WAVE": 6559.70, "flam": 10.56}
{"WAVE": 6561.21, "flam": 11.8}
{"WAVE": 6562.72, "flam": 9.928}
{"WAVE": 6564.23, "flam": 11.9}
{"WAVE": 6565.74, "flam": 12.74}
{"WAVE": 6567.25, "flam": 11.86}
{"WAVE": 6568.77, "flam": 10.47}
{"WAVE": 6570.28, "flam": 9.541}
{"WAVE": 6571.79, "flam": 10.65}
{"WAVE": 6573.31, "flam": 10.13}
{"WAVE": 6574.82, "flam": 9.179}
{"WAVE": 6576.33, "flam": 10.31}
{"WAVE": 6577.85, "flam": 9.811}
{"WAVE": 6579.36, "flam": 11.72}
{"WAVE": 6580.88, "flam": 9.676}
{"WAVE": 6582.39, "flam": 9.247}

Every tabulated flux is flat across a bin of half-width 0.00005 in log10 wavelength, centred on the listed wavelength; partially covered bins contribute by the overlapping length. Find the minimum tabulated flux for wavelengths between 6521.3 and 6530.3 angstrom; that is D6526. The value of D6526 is 9.564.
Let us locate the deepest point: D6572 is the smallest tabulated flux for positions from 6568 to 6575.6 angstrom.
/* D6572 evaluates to 9.179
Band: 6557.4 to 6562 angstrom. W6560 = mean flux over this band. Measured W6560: 10.9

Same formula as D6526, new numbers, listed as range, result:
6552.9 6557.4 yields 10.24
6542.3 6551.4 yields 9.875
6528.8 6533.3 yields 9.71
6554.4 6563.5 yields 9.928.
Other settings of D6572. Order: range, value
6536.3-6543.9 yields 10.22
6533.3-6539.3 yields 10.14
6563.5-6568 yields 11.86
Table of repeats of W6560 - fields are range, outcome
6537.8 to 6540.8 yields 11.2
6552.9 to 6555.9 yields 10.7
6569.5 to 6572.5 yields 10.1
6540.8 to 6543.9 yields 10.8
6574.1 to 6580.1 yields 10.3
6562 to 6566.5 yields 11.5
